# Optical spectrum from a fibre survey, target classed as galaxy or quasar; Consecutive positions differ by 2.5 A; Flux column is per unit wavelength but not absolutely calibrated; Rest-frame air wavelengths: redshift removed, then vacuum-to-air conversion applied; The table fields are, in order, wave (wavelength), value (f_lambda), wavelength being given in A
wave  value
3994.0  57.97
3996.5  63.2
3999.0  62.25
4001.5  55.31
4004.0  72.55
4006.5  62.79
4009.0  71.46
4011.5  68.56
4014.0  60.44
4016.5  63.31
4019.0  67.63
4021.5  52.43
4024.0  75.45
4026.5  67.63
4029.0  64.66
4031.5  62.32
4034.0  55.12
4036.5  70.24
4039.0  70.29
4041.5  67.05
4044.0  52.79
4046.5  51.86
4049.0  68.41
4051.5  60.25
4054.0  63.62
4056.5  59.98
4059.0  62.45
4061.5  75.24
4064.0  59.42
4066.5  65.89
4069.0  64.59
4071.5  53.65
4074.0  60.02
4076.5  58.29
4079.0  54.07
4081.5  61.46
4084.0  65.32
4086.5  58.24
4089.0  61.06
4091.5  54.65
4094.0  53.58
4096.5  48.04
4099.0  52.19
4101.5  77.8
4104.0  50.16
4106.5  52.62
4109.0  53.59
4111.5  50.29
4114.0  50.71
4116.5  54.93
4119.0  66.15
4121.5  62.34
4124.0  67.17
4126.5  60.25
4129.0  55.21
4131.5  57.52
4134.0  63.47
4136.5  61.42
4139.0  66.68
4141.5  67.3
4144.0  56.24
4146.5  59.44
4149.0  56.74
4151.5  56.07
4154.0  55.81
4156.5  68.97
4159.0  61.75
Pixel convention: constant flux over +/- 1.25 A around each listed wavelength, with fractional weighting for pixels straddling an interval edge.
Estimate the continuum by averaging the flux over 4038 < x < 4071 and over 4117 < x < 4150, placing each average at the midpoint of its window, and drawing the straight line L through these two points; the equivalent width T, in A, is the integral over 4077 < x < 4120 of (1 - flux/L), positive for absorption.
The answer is 3.7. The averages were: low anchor 62.9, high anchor 61.4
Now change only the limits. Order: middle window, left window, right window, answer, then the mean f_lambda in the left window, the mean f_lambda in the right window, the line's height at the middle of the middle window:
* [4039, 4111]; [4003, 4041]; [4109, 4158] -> 3.71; 65.6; 59.7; 62.8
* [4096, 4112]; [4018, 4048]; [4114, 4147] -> 1.59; 63.1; 61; 61.6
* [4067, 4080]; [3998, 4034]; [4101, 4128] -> 0.46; 64.5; 58.2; 60.8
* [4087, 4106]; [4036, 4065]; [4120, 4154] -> 1.60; 63.3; 60.6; 61.9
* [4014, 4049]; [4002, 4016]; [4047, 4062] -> 1.00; 66.3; 63.8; 65.1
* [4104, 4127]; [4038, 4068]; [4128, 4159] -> 1.58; 63.1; 60.5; 61.3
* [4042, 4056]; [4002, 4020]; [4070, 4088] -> 0.50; 66.2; 58.8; 62.1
